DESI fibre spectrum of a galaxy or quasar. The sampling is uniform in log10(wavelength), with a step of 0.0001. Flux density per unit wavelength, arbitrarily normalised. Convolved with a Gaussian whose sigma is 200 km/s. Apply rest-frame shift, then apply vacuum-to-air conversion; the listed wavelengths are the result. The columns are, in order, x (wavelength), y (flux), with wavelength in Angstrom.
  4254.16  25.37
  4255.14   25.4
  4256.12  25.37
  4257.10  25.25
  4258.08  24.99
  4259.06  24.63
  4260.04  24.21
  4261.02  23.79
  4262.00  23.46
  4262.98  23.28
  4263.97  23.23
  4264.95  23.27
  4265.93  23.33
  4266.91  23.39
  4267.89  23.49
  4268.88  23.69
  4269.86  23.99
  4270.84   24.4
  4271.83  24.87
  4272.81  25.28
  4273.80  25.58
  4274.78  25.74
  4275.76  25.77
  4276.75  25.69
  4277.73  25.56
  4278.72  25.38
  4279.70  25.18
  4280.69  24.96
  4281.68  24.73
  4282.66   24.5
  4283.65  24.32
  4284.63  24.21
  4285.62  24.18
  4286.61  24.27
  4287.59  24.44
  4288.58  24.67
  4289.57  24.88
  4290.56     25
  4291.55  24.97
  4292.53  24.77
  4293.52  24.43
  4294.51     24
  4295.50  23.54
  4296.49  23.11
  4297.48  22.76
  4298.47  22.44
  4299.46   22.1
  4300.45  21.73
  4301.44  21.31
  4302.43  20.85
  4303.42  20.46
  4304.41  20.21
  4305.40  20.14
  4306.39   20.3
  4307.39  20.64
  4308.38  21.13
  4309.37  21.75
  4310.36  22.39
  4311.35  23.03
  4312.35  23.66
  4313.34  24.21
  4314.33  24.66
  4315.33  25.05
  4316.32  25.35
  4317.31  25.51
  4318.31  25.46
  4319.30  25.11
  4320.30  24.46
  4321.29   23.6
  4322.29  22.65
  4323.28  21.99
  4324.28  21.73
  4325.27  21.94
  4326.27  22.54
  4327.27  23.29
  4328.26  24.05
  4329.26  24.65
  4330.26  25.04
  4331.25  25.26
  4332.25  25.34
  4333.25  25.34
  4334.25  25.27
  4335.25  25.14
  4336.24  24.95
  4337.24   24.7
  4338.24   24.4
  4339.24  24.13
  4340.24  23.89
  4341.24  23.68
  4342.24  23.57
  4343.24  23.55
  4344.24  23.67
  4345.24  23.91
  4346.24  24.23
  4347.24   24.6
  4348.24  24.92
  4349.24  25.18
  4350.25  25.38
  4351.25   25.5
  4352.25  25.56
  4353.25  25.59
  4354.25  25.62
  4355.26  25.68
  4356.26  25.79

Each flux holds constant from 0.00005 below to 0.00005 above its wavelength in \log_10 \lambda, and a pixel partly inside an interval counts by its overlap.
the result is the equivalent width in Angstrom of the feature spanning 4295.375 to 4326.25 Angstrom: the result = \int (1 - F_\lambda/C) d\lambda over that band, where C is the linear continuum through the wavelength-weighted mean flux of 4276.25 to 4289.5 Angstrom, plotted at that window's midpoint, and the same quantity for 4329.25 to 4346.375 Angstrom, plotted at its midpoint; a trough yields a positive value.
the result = 2.4 Angstrom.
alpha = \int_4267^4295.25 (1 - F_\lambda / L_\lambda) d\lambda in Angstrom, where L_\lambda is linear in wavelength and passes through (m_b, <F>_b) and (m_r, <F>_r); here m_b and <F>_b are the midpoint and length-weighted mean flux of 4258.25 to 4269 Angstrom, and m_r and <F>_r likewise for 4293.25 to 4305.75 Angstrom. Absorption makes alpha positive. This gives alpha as -2.3 Angstrom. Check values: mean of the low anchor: 23.7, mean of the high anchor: 22.1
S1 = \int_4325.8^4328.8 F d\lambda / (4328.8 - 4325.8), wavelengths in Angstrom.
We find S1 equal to 23.3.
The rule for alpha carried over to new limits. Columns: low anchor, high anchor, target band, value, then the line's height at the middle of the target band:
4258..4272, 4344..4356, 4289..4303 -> 0.6 Angstrom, 24.3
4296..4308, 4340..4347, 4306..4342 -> -1.8 Angstrom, 22.6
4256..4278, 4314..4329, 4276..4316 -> 1.2 Angstrom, 24.1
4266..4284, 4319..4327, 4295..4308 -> 1.2 Angstrom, 23.8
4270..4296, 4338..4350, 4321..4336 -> 0.3 Angstrom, 24.3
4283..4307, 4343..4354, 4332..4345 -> 0.0 Angstrom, 24.5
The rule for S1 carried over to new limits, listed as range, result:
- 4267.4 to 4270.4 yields 23.7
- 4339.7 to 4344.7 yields 23.7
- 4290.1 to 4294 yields 24.8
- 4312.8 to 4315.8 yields 24.6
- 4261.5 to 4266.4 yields 23.3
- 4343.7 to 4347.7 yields 24.1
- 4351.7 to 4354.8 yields 25.6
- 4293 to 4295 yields 24.2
